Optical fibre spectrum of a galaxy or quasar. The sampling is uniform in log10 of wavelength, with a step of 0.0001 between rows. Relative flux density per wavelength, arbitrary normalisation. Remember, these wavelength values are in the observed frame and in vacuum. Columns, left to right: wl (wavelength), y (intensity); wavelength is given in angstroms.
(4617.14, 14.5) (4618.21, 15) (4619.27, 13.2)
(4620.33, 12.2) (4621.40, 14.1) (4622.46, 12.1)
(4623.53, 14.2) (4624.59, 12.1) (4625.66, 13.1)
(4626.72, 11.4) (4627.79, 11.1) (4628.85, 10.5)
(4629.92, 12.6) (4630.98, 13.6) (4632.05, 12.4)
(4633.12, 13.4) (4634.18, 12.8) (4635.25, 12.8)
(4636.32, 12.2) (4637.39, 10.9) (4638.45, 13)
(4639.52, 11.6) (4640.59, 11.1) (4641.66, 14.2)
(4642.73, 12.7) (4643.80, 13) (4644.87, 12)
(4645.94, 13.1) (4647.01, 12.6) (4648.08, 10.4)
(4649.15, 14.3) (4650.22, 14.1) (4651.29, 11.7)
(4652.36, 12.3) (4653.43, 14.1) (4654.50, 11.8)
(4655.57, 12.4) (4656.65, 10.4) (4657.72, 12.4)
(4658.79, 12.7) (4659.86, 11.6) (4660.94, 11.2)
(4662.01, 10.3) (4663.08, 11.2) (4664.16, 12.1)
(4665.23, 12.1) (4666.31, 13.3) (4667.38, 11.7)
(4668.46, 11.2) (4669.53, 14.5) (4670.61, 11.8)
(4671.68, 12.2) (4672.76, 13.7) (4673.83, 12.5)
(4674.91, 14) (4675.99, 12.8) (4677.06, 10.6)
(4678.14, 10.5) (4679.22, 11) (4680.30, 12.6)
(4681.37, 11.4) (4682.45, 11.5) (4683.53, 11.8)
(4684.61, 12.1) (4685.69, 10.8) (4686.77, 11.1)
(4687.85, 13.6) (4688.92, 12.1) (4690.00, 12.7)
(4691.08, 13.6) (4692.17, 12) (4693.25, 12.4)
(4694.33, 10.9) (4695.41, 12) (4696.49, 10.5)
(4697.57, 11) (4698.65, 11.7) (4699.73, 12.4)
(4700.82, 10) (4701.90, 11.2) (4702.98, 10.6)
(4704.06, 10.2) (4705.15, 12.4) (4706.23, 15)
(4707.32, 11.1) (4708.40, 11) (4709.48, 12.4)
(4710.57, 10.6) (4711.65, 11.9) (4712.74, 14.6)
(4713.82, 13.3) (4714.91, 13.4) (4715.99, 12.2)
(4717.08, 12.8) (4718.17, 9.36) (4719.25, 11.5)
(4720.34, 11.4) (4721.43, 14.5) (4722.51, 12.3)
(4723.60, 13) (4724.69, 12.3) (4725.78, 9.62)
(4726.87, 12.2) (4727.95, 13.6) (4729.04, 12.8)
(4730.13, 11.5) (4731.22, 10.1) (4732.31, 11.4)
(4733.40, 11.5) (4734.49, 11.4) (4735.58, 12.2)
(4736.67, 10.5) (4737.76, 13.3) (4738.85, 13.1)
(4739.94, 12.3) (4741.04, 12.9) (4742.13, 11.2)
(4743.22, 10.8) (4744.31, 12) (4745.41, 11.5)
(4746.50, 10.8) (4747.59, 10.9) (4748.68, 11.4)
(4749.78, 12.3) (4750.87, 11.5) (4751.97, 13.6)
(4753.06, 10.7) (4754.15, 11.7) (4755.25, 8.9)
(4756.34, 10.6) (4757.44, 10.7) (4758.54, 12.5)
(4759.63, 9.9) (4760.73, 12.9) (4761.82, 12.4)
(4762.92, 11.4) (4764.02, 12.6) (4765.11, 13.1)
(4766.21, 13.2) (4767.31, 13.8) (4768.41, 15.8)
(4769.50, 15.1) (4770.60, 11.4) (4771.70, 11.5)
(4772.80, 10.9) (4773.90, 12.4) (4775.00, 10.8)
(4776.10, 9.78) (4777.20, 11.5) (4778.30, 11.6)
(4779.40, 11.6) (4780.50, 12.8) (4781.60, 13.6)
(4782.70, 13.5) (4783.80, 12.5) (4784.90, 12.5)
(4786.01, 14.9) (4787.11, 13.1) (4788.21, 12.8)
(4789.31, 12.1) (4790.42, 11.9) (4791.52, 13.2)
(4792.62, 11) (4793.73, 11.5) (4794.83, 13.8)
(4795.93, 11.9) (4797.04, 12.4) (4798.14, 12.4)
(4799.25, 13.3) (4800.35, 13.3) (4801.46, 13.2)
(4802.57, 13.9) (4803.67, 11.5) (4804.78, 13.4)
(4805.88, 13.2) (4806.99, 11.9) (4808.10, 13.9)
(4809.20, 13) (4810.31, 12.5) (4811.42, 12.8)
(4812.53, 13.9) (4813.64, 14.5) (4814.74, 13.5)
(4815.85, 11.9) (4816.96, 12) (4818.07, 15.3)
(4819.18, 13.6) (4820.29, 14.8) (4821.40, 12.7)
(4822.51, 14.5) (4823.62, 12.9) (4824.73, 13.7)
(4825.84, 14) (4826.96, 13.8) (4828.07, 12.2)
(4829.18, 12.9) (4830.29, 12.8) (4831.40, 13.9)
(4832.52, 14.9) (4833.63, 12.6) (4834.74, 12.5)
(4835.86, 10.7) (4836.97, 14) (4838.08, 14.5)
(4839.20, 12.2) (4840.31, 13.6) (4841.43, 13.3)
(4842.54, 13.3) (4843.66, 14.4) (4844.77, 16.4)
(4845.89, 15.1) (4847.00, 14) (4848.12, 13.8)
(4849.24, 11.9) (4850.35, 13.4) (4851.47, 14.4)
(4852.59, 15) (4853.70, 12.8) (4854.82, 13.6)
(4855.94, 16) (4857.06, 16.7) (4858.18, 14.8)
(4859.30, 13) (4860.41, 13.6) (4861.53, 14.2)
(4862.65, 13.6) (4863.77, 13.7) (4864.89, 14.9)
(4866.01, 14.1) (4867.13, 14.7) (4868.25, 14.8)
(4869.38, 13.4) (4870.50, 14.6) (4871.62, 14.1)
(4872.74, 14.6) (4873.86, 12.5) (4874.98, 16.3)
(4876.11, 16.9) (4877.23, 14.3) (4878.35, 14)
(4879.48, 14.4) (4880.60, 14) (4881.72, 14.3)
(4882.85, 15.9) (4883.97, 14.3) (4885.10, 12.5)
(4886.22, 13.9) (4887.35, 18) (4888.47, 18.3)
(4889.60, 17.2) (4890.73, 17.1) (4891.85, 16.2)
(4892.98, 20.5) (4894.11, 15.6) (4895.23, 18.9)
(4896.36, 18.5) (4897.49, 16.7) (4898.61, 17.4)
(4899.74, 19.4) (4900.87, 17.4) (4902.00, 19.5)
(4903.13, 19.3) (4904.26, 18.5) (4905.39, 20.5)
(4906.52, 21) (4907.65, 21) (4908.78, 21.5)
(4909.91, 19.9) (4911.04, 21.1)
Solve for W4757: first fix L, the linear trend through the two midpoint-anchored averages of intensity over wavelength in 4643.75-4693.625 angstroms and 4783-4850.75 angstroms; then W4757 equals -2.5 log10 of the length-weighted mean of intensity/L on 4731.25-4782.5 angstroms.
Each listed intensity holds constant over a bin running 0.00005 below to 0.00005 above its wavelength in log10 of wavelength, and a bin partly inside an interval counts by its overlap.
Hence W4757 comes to 0.08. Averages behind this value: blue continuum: 12.2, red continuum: 13.2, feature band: 11.9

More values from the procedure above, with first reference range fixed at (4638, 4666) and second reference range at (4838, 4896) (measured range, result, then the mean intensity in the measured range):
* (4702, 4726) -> 0.08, 12.1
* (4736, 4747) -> 0.13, 11.8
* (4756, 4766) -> 0.14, 11.9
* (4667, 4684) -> 0.04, 12.1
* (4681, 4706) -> 0.09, 11.7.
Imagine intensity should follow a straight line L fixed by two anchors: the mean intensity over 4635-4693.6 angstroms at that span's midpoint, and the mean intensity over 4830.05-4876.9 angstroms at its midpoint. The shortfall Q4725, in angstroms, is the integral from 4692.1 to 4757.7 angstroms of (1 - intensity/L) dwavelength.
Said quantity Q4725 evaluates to 5.3 angstroms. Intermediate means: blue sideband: 12.2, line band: 11.8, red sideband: 14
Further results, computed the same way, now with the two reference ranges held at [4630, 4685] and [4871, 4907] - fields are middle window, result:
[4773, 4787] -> 2.2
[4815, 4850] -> 4.6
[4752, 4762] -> 2.1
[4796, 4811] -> 2.1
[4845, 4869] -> 2.7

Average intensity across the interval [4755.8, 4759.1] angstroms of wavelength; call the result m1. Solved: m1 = 11.2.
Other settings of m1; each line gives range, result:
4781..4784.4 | 13.2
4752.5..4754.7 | 11.3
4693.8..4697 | 11.1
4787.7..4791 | 12.3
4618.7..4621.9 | 13.2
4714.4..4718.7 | 11.9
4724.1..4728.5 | 11.9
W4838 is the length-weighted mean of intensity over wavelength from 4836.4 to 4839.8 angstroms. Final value 13.6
